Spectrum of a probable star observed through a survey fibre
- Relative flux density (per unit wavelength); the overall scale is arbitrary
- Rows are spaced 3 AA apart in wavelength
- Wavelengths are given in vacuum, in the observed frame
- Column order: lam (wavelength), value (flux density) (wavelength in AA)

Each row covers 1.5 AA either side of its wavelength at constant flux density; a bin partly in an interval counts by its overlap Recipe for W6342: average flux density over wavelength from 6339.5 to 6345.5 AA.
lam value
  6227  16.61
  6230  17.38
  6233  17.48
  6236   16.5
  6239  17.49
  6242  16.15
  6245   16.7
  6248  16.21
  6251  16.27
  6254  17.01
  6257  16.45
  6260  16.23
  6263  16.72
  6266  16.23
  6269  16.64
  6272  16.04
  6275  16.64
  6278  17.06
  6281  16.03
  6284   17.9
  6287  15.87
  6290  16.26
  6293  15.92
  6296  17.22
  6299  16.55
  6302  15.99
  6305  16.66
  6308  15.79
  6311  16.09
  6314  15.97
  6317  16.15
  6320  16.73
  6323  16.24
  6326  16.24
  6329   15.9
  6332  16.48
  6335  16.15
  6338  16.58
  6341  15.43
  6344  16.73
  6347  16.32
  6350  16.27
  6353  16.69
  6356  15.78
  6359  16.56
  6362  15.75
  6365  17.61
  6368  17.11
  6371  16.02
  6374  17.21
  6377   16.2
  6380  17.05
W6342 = 16.1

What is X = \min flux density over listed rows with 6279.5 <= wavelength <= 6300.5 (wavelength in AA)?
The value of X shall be 15.87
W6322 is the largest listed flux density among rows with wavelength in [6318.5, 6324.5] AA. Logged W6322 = 16.73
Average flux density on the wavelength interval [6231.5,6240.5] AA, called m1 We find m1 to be 17.2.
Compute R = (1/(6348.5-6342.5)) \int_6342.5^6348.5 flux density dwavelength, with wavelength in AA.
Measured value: 16.5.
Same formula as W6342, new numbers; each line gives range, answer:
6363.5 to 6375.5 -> 17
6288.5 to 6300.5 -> 16.5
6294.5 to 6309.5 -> 16.4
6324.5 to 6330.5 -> 16.1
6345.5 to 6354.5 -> 16.4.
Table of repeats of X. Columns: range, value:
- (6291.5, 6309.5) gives 15.79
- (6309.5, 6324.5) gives 15.97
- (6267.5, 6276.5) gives 16.04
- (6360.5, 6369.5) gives 15.75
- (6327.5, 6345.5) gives 15.43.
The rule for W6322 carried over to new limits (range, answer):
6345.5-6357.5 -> 16.69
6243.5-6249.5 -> 16.7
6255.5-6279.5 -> 17.06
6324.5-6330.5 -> 16.24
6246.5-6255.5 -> 17.01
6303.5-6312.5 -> 16.66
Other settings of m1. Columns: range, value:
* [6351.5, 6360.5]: 16.3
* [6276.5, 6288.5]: 16.7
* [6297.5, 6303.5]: 16.3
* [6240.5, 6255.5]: 16.5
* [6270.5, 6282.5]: 16.4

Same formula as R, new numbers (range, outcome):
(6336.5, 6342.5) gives 16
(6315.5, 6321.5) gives 16.4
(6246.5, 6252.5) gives 16.2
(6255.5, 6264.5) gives 16.5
